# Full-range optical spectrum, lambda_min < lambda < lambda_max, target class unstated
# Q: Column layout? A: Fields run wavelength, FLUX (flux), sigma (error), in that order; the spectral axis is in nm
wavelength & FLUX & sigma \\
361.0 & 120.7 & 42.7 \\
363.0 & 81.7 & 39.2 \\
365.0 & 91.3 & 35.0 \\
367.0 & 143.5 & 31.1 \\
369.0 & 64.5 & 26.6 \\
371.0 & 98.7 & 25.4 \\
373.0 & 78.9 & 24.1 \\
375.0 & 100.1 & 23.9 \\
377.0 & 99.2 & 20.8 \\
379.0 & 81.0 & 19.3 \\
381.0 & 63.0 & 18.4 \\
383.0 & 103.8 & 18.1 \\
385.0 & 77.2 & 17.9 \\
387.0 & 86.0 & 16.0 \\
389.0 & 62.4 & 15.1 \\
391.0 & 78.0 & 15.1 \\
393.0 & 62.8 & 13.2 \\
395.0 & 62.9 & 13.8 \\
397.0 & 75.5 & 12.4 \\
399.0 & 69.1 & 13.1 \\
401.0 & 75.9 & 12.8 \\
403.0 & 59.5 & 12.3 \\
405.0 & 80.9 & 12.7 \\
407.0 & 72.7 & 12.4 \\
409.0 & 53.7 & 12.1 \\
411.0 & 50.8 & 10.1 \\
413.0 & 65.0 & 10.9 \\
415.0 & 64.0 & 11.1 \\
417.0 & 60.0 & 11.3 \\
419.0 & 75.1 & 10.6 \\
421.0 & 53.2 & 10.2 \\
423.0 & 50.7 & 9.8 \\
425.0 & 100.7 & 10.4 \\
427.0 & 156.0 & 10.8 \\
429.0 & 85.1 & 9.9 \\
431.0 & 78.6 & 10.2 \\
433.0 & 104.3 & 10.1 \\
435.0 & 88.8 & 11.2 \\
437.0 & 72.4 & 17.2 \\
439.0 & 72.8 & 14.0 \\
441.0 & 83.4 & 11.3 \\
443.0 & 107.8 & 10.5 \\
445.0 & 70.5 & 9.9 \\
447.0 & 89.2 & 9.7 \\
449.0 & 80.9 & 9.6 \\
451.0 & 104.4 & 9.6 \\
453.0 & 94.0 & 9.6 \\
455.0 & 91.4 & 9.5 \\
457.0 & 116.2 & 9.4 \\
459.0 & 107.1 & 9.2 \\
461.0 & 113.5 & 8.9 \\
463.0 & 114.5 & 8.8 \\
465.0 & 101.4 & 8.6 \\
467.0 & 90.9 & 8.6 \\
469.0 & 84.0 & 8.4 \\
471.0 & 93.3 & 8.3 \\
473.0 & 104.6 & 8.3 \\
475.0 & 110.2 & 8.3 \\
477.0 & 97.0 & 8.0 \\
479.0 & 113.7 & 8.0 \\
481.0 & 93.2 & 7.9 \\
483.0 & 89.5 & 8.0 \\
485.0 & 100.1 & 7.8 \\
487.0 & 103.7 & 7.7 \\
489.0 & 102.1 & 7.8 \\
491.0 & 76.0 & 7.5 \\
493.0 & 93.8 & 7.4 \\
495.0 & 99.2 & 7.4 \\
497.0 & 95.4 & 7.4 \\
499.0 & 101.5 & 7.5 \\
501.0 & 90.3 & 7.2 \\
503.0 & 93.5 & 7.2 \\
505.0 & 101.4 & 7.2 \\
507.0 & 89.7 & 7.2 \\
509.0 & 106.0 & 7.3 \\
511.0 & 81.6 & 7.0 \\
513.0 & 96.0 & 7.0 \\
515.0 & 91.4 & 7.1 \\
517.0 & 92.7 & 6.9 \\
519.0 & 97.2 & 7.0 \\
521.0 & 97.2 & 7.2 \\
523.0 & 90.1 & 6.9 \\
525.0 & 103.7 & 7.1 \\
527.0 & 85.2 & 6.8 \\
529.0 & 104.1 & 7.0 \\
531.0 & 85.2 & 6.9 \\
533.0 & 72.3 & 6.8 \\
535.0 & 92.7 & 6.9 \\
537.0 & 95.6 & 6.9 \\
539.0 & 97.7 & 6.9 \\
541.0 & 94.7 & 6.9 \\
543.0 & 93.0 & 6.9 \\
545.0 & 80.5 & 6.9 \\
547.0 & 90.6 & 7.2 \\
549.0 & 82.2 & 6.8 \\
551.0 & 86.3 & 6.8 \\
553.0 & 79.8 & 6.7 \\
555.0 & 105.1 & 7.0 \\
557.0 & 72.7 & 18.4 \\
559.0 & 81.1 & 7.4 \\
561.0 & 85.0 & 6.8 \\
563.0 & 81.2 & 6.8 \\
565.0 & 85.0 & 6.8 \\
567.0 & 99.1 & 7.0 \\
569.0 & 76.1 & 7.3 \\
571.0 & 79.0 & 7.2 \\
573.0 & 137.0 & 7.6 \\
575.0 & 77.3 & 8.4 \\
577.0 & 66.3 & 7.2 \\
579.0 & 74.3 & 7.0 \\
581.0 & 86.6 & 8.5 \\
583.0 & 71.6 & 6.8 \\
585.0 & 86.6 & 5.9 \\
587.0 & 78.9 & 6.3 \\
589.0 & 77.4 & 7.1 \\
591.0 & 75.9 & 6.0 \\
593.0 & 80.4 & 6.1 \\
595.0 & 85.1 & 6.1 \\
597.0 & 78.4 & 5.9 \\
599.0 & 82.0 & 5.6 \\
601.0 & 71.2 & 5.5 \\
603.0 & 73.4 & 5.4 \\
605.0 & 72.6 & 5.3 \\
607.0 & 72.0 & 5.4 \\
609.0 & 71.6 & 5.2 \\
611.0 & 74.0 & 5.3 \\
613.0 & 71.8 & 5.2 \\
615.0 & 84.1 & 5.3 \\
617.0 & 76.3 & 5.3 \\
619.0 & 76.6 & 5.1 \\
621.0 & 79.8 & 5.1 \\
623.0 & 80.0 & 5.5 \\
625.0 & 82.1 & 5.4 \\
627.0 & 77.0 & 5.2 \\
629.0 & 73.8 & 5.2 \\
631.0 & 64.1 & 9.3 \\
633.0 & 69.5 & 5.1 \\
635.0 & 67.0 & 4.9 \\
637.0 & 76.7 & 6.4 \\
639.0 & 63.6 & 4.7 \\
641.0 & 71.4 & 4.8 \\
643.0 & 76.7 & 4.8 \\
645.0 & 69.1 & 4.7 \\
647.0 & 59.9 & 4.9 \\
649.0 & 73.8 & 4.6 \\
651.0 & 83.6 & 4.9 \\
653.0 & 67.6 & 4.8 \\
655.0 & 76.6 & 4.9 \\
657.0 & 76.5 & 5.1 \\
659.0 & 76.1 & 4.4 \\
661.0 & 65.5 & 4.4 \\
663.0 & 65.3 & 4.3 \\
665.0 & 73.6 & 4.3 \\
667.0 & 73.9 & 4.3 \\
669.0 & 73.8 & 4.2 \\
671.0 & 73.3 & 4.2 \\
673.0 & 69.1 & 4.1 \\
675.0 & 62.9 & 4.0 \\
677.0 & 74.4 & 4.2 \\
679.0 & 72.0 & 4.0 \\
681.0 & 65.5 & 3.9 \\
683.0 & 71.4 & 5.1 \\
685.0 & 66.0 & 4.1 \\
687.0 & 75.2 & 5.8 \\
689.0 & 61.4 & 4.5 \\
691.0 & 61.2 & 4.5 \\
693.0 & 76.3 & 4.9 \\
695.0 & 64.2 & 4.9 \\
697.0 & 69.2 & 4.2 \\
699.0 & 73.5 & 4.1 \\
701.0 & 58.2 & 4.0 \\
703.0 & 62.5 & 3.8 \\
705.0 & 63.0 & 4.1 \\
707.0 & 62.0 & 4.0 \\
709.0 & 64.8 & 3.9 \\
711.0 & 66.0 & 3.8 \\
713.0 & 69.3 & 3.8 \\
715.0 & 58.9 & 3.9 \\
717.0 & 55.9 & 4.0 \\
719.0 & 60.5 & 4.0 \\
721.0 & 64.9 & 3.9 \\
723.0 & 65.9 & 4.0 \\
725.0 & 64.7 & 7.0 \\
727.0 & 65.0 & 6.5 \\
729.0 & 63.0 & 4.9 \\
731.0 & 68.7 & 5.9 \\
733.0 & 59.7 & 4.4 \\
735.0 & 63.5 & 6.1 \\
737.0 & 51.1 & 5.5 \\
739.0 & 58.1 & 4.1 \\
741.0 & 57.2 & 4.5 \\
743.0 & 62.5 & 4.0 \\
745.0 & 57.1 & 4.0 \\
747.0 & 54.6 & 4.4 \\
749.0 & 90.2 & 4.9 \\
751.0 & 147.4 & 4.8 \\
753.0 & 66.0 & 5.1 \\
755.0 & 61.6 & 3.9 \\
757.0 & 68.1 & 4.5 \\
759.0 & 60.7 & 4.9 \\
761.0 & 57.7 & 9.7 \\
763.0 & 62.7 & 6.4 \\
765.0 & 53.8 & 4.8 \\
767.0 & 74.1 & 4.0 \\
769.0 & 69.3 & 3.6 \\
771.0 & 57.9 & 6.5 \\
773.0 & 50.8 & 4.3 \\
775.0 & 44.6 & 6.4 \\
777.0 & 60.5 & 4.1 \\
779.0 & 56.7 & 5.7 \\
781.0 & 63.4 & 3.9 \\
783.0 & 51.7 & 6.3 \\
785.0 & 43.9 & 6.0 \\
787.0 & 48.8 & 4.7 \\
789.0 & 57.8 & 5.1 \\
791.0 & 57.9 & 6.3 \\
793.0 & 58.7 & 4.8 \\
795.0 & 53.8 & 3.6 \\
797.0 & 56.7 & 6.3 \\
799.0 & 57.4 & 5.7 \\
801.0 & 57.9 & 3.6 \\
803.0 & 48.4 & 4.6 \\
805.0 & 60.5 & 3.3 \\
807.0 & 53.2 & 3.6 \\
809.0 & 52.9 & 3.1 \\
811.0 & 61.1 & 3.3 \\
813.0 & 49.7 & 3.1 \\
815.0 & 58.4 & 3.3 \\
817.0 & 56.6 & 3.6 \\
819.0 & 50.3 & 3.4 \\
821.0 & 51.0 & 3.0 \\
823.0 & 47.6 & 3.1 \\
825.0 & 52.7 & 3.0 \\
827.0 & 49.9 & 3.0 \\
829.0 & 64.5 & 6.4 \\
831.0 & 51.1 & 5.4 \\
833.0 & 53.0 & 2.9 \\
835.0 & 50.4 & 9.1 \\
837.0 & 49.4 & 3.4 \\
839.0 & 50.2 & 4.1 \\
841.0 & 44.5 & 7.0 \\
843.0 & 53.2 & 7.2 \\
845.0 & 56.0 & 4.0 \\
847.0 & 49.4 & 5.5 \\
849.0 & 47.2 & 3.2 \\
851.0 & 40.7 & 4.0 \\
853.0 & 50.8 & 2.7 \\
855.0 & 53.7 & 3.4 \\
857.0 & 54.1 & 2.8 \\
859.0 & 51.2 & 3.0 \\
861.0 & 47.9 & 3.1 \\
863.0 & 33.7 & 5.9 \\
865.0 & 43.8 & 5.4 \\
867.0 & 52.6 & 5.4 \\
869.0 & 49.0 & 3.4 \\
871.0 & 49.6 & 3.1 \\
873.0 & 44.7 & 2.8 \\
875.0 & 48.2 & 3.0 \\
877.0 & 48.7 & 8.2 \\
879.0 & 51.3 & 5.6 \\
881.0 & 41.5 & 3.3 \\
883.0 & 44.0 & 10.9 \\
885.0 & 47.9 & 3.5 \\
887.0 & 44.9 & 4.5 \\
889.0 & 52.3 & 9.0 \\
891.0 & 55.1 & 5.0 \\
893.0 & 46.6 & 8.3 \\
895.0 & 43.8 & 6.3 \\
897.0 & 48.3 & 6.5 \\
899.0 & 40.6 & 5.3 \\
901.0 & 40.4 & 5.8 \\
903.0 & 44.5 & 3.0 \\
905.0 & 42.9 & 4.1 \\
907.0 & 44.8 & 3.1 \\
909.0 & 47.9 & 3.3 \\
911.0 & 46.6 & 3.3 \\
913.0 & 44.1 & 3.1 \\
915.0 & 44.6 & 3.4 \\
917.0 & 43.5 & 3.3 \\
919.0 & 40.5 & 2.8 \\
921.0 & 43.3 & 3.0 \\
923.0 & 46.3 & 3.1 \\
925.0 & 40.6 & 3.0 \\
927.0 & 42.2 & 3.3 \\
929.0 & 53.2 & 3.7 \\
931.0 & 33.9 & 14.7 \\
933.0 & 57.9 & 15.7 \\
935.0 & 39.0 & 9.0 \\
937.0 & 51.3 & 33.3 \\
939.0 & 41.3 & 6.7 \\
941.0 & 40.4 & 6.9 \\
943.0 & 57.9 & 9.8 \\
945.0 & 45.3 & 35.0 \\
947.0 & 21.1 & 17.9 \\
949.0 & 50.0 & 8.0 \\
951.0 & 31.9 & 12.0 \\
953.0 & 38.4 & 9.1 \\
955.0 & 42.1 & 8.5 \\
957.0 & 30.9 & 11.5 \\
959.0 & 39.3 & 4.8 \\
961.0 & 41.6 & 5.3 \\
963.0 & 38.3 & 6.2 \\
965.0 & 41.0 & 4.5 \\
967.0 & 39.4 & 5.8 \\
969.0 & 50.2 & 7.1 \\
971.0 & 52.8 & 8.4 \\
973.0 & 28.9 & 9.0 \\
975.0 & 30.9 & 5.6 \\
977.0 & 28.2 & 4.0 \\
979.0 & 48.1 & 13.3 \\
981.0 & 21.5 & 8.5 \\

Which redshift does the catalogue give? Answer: 0.14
